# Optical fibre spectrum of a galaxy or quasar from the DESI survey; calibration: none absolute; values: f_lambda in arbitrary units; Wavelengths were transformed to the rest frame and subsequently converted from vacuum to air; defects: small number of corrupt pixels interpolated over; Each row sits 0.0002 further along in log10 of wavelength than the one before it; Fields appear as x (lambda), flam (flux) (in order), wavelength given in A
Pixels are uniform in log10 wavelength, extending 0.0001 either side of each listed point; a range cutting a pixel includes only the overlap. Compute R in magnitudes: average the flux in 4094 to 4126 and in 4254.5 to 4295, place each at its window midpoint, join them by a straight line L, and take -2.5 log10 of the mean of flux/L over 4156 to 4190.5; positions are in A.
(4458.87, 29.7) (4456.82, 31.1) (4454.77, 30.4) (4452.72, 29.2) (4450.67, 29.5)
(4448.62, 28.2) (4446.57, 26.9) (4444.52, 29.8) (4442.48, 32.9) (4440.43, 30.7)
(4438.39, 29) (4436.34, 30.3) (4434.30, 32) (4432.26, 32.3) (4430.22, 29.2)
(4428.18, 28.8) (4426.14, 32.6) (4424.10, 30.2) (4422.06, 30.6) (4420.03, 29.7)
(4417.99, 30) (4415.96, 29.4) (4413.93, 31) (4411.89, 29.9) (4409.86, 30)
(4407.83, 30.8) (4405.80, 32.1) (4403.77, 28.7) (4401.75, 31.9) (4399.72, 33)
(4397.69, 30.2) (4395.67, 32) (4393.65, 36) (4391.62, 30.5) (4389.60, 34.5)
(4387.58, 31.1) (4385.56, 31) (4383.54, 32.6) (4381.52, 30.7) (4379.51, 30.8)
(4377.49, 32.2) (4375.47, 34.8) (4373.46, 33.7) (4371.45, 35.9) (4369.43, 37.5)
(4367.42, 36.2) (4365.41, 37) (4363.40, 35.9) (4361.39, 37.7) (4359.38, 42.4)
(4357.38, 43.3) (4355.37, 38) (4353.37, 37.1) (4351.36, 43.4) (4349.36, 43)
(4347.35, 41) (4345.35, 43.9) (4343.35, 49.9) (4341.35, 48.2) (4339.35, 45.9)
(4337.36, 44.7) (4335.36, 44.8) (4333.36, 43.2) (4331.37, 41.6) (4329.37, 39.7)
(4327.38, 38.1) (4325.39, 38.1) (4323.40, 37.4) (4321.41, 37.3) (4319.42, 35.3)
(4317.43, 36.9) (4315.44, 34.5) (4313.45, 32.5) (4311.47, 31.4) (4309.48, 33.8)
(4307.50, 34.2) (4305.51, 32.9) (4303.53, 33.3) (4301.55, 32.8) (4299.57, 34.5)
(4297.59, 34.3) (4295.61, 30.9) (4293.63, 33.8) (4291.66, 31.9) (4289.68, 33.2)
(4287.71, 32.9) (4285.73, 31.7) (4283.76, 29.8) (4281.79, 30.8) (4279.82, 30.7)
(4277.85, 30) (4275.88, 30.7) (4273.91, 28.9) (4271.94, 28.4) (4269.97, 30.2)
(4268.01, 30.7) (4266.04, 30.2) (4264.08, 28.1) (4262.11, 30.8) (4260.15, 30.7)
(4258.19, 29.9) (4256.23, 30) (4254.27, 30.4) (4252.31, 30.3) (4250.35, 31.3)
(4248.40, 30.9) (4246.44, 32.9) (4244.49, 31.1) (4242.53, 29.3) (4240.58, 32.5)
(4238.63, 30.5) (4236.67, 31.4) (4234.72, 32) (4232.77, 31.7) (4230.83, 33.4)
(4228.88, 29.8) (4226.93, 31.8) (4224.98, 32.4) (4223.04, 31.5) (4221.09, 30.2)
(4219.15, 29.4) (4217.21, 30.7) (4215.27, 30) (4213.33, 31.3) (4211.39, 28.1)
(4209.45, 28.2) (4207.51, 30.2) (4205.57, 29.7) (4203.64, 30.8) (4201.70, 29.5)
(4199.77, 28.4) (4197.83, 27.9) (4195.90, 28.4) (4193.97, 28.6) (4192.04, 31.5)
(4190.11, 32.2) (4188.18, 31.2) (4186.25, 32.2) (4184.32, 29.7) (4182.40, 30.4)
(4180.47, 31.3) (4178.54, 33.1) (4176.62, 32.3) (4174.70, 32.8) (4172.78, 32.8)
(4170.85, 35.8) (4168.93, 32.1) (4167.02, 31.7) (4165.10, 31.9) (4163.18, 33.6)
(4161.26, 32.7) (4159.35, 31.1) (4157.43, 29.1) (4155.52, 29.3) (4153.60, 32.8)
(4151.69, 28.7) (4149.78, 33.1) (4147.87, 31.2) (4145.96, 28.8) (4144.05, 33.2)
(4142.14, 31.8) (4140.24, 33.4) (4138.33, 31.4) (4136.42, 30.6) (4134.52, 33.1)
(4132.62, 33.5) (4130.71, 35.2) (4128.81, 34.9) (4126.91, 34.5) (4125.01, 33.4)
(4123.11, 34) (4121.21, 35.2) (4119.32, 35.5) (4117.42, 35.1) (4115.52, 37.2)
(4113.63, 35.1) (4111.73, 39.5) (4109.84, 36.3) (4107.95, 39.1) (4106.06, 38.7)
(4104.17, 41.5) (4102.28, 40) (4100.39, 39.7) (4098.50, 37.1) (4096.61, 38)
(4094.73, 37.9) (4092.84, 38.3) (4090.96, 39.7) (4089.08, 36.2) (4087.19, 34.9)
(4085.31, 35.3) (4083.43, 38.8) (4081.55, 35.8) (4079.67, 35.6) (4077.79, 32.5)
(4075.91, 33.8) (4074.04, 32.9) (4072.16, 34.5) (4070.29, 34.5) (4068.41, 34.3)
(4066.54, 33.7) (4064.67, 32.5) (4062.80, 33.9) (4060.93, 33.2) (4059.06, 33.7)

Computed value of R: 0.09 mag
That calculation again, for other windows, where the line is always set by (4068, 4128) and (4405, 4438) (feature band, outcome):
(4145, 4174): 0.12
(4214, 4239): 0.10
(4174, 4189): 0.11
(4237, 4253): 0.09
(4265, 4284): 0.11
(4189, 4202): 0.17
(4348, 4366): -0.25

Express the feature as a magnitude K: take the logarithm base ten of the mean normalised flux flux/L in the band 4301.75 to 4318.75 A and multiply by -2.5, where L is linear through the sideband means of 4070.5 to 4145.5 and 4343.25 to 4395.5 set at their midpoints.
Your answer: 0.08 mag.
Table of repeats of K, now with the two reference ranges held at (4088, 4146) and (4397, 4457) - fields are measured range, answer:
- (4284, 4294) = 0.01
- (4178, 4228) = 0.13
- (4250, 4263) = 0.10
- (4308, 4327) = -0.10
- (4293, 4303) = -0.02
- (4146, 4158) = 0.15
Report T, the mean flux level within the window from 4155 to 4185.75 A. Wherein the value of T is 31.9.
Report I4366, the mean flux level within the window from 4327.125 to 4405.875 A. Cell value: 37.4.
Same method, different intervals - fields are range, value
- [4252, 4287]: 30.1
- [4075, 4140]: 36.1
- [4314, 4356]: 41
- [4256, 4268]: 30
